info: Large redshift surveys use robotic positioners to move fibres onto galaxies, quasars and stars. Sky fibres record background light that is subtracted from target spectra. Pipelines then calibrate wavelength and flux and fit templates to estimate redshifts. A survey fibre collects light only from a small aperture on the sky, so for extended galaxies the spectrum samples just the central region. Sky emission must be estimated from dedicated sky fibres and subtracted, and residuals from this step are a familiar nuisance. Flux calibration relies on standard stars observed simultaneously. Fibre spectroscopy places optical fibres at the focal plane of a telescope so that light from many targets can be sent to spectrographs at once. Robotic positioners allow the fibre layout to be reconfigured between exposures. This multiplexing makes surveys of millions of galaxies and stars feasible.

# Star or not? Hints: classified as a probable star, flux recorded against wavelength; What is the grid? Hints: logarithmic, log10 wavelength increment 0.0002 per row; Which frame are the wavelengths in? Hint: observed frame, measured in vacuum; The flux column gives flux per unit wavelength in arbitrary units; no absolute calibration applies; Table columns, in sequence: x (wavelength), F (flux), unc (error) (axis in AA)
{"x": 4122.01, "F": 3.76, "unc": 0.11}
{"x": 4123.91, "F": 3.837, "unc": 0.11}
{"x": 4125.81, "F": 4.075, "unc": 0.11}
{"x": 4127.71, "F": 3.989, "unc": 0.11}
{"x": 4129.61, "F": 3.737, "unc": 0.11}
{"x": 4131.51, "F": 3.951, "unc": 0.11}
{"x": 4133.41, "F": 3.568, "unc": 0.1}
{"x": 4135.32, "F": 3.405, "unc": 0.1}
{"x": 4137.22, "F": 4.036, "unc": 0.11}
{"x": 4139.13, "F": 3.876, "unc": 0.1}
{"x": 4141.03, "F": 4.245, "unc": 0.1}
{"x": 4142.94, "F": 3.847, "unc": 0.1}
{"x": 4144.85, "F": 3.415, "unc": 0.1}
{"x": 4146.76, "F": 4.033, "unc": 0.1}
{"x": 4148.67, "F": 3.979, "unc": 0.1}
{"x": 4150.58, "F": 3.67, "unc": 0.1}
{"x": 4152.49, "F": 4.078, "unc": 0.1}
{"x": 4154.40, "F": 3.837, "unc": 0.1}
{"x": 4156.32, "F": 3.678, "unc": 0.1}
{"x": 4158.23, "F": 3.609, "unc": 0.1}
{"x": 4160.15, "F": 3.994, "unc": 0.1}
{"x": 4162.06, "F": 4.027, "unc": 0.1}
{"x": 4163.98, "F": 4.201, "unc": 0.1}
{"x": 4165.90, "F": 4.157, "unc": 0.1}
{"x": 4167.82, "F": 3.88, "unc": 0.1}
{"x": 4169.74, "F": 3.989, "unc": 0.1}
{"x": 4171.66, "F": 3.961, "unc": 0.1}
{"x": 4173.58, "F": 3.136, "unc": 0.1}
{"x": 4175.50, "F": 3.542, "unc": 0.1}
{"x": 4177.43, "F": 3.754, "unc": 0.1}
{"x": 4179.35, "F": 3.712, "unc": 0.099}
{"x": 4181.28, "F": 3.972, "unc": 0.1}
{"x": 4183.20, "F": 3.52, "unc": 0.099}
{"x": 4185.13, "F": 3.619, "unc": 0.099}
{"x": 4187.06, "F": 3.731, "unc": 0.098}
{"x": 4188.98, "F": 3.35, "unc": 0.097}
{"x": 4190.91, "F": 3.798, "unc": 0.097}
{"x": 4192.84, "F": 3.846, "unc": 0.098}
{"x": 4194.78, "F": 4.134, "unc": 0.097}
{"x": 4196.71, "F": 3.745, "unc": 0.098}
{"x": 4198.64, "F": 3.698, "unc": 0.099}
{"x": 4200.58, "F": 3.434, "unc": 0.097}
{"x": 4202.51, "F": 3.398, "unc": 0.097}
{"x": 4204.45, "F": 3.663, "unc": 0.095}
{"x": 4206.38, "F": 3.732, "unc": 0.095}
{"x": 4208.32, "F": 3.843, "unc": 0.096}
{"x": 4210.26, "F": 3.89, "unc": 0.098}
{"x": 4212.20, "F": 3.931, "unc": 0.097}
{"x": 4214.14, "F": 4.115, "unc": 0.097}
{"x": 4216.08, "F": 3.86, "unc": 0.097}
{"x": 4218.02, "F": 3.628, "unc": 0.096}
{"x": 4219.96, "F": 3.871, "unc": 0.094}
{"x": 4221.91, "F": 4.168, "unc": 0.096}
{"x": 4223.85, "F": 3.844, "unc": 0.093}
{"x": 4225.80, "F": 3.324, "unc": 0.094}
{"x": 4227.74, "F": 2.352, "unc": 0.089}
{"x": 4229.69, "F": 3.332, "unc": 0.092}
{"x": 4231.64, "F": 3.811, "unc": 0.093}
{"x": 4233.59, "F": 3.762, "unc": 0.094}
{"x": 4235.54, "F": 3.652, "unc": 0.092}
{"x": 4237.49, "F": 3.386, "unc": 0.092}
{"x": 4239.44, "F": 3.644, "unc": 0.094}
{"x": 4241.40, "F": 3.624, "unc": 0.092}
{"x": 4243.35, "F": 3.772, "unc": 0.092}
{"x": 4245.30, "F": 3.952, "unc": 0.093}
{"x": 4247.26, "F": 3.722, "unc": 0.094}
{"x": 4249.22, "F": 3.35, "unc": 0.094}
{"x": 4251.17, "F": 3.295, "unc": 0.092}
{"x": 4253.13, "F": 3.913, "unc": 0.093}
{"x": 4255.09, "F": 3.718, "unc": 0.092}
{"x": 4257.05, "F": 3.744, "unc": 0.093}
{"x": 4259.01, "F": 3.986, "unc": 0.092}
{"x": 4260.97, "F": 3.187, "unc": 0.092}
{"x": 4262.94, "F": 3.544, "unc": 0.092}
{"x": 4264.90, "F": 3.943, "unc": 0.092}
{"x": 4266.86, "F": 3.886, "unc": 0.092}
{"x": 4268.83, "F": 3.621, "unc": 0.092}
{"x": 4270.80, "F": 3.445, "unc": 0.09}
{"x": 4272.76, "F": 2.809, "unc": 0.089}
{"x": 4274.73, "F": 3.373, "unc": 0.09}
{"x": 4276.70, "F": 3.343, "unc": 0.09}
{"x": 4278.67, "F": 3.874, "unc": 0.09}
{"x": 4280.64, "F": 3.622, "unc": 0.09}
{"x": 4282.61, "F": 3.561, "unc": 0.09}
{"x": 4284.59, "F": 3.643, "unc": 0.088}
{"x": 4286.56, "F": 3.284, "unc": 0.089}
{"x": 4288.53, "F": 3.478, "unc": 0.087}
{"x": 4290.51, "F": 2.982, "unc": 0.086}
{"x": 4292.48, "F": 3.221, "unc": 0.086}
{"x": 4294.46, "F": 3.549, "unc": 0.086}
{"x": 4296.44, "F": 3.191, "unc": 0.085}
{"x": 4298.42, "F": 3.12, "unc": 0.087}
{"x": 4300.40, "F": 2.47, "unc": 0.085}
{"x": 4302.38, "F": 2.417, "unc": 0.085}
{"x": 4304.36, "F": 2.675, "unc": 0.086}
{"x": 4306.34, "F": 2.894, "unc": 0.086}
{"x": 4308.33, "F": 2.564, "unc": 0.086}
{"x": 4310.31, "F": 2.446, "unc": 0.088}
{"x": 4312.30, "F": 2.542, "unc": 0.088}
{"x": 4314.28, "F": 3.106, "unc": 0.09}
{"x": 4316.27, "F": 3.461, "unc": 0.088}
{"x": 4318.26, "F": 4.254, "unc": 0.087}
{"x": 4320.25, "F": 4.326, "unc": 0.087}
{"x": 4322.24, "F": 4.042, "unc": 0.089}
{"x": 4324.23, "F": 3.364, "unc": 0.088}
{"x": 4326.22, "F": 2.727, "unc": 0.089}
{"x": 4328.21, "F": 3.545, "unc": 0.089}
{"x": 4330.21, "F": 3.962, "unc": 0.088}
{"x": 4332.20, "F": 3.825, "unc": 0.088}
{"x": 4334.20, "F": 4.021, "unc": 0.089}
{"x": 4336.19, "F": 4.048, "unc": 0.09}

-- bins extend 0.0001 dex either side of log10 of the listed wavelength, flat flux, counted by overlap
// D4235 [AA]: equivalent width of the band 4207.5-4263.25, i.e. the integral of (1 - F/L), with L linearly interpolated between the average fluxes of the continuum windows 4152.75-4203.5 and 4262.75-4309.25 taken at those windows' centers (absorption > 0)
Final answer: -2.6 AA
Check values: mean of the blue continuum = 3.76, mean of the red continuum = 3.27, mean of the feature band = 3.66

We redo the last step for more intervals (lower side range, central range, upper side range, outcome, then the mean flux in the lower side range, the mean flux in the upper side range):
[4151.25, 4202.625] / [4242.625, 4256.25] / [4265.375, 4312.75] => -1.1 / 3.78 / 3.18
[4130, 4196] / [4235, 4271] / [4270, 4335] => -1.8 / 3.81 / 3.31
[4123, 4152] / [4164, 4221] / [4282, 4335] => -1.5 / 3.85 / 3.28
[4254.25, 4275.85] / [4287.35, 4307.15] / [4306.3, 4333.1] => 2.6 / 3.57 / 3.38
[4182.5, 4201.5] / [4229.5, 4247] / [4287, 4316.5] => -1.6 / 3.69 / 2.93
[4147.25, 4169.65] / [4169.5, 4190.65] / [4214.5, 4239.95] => 0.9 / 3.92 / 3.6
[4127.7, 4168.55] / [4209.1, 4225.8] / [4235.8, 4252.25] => -0.9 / 3.87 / 3.6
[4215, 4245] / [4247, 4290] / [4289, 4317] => -4.2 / 3.61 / 2.91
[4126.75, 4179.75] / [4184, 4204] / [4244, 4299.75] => 0.3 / 3.83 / 3.51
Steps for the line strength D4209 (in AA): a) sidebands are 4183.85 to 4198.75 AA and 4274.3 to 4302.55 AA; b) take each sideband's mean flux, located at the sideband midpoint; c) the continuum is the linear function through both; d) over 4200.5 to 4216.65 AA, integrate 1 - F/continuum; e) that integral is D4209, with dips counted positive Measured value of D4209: -0.53 AA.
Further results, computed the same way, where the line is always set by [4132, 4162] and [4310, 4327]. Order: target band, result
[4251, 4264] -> -0.34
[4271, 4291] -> 0.52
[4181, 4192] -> 0.24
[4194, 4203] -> 0.03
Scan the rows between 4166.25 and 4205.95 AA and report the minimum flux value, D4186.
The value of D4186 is 3.136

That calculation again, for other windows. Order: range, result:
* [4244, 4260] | 3.295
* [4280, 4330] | 2.417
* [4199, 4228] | 2.352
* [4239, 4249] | 3.624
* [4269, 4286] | 2.809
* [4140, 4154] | 3.415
